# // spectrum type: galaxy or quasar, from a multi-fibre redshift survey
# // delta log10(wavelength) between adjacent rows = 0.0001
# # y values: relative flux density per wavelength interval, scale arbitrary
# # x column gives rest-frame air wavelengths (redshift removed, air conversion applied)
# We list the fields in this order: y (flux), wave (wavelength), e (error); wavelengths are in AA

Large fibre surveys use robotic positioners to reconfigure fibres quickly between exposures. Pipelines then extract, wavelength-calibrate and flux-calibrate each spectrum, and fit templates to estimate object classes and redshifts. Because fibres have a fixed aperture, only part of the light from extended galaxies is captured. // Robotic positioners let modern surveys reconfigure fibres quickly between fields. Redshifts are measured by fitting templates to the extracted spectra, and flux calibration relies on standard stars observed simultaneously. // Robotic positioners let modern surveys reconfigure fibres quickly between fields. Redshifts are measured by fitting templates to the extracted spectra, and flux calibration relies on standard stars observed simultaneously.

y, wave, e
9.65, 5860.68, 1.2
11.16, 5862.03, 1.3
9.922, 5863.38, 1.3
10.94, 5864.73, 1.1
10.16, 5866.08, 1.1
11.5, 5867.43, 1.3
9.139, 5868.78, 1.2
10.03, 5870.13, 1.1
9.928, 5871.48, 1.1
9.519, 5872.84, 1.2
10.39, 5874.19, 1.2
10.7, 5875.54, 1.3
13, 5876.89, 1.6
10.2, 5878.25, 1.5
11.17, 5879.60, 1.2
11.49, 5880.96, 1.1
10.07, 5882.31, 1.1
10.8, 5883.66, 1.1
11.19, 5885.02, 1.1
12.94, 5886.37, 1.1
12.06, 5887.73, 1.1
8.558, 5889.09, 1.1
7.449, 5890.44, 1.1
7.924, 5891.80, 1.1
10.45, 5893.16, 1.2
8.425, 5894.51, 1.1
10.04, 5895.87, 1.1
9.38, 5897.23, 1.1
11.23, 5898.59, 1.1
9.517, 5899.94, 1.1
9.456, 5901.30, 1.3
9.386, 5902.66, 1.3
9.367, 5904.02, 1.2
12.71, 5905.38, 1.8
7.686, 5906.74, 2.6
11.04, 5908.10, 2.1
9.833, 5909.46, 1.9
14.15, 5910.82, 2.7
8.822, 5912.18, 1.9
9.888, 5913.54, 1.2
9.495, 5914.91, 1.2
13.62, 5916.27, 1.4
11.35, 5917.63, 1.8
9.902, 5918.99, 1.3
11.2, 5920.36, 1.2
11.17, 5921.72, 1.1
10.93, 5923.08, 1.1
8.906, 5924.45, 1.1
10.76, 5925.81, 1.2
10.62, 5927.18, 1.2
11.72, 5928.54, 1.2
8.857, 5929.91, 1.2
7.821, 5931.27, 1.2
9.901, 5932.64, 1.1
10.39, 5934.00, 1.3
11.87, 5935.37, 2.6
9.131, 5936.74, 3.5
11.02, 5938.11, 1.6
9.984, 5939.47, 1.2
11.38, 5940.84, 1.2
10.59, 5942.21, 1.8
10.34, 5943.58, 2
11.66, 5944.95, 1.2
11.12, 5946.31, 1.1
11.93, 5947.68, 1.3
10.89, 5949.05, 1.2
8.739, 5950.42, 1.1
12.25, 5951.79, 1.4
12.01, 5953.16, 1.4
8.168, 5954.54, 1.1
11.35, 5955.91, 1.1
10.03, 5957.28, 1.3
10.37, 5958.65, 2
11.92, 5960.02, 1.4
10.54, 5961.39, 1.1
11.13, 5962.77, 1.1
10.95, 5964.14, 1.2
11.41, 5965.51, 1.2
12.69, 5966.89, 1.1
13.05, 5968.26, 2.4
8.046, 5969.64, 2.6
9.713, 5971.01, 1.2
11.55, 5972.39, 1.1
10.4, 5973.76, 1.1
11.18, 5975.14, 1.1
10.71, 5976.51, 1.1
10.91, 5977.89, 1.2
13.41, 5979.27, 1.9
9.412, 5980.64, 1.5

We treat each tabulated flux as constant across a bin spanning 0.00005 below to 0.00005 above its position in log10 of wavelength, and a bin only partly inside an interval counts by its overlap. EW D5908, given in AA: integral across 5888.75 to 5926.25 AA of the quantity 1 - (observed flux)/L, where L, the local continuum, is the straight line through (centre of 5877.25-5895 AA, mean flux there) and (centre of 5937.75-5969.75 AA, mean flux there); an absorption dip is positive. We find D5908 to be 1.4 AA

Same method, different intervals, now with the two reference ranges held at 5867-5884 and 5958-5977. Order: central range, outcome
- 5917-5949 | 0.8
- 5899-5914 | 0.7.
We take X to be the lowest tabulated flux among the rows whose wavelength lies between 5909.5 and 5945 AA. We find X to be 7.821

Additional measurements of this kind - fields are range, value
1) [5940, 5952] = 8.739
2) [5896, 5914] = 7.686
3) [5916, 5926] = 8.906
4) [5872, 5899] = 7.449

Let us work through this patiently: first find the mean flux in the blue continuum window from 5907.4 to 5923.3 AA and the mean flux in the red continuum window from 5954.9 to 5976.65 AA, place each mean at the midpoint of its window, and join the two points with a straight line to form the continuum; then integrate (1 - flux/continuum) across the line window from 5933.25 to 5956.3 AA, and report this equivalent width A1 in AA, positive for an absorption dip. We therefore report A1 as 0.38 AA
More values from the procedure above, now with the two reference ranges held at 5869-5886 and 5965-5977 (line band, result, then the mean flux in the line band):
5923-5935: 1.0 AA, 9.99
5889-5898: 1.5 AA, 8.93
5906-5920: 0.3 AA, 10.6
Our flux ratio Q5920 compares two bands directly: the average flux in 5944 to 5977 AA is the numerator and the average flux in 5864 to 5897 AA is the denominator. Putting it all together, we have 1.1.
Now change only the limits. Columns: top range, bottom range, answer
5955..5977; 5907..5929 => 1.01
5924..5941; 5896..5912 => 0.99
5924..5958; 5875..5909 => 1.02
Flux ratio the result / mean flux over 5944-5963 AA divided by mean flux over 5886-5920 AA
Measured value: 1.1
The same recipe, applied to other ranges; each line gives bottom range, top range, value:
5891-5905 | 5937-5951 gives 1.12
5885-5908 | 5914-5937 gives 1.06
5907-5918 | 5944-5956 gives 1.00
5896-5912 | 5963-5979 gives 1.07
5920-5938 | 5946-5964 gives 1.05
